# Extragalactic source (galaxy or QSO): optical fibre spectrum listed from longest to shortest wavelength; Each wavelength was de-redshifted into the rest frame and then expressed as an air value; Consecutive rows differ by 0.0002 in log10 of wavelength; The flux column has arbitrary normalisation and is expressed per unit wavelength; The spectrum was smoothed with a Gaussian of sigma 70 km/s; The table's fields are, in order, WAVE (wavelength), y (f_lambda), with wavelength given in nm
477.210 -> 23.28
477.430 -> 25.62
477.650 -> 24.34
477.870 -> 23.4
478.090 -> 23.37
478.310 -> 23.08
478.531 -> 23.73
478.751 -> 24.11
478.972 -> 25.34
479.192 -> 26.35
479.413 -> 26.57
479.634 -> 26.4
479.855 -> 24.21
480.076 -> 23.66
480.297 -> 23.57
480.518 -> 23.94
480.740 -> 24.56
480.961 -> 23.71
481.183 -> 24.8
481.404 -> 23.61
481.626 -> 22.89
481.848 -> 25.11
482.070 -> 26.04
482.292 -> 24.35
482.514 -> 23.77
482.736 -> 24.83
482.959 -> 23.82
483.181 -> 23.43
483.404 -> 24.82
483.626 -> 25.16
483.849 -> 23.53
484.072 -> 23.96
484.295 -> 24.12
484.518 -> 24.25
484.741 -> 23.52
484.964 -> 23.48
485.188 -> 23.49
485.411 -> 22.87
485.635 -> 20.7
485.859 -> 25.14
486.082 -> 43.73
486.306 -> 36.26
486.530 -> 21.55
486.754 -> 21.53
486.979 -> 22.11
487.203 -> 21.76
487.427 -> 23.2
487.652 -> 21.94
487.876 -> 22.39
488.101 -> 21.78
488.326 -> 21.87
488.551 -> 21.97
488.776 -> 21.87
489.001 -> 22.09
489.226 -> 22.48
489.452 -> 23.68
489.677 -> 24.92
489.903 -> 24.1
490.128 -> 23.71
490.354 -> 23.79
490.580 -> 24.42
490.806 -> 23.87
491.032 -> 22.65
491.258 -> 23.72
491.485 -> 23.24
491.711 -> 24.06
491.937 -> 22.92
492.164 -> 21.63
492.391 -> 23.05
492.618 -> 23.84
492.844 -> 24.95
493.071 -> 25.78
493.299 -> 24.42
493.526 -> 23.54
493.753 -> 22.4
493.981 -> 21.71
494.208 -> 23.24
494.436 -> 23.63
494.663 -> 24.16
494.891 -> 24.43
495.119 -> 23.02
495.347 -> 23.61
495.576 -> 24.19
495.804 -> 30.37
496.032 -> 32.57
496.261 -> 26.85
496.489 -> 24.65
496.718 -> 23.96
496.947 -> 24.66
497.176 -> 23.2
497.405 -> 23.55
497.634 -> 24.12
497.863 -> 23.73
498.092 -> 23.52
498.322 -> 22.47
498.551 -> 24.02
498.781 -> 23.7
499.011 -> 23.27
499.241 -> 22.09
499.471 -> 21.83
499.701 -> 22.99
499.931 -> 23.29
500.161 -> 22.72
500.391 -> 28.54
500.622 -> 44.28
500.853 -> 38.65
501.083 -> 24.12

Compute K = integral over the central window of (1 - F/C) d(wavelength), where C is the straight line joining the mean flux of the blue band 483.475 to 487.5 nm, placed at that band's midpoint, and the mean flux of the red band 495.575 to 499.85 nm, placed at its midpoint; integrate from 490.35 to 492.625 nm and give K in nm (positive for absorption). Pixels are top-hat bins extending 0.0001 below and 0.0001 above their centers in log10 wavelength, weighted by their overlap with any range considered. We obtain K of 0.13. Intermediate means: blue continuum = 25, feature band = 23.3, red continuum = 24.5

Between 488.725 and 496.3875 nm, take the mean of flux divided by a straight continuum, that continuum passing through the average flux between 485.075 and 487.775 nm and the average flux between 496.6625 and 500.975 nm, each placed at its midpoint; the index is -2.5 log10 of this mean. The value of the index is 0.058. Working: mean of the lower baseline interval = 25.3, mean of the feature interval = 24.1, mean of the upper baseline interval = 25.5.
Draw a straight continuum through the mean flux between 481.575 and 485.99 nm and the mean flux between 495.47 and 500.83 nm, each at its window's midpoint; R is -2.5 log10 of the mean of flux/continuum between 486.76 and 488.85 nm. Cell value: 0.11 mag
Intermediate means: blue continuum 24.1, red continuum 25.6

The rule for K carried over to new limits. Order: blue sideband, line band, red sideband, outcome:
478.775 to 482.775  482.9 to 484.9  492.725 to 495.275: 0.03 nm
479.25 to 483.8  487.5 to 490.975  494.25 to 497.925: 0.25 nm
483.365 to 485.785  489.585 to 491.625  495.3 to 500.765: 0.05 nm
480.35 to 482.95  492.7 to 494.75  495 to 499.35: 0.07 nm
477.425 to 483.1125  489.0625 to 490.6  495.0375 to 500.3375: 0.04 nm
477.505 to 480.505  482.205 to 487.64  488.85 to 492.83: -0.18 nm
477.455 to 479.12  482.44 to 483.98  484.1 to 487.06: 0.05 nm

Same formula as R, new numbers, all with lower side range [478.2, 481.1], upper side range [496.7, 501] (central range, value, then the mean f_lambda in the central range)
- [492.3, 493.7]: 0.045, 24.2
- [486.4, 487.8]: 0.126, 22.2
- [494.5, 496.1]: -0.019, 25.8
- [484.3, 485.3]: 0.048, 23.7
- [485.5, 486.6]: -0.190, 29.6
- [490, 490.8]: 0.050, 24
